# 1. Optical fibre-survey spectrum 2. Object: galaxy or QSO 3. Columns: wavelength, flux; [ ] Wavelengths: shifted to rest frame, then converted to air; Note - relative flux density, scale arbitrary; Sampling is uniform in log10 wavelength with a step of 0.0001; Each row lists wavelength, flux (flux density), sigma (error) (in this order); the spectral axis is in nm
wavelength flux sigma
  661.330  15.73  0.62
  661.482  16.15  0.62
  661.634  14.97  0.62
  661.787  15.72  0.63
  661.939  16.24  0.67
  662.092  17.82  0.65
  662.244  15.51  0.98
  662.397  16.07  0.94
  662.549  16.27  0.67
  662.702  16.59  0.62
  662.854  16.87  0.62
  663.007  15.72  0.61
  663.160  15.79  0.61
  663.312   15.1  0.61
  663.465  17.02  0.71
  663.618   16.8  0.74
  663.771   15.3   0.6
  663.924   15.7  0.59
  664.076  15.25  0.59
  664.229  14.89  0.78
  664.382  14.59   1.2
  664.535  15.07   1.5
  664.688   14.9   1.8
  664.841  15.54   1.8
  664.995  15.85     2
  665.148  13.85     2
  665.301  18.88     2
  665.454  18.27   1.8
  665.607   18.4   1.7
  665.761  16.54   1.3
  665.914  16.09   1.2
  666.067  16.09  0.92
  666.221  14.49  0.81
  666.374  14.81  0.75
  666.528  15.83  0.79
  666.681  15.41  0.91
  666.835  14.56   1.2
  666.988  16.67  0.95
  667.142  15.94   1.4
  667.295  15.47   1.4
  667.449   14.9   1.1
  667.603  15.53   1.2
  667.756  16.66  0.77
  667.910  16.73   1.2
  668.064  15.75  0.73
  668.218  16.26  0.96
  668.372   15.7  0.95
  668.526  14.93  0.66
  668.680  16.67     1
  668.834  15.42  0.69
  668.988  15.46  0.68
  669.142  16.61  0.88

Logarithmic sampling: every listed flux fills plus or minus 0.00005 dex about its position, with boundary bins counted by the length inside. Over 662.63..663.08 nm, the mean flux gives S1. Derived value 16.4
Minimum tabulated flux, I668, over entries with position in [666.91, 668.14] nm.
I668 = 14.9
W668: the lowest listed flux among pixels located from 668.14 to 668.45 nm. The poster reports 15.7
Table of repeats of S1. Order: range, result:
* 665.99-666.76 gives 15.3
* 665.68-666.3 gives 15.8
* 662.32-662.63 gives 16.2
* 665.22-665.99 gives 17.6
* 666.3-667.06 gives 15.5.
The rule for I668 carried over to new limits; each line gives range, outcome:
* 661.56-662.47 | 14.97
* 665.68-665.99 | 16.09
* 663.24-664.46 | 14.59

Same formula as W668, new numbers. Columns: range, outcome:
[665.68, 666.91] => 14.49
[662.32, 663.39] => 15.1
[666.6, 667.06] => 14.56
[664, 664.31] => 14.89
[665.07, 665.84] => 13.85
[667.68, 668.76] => 14.93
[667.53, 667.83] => 15.53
